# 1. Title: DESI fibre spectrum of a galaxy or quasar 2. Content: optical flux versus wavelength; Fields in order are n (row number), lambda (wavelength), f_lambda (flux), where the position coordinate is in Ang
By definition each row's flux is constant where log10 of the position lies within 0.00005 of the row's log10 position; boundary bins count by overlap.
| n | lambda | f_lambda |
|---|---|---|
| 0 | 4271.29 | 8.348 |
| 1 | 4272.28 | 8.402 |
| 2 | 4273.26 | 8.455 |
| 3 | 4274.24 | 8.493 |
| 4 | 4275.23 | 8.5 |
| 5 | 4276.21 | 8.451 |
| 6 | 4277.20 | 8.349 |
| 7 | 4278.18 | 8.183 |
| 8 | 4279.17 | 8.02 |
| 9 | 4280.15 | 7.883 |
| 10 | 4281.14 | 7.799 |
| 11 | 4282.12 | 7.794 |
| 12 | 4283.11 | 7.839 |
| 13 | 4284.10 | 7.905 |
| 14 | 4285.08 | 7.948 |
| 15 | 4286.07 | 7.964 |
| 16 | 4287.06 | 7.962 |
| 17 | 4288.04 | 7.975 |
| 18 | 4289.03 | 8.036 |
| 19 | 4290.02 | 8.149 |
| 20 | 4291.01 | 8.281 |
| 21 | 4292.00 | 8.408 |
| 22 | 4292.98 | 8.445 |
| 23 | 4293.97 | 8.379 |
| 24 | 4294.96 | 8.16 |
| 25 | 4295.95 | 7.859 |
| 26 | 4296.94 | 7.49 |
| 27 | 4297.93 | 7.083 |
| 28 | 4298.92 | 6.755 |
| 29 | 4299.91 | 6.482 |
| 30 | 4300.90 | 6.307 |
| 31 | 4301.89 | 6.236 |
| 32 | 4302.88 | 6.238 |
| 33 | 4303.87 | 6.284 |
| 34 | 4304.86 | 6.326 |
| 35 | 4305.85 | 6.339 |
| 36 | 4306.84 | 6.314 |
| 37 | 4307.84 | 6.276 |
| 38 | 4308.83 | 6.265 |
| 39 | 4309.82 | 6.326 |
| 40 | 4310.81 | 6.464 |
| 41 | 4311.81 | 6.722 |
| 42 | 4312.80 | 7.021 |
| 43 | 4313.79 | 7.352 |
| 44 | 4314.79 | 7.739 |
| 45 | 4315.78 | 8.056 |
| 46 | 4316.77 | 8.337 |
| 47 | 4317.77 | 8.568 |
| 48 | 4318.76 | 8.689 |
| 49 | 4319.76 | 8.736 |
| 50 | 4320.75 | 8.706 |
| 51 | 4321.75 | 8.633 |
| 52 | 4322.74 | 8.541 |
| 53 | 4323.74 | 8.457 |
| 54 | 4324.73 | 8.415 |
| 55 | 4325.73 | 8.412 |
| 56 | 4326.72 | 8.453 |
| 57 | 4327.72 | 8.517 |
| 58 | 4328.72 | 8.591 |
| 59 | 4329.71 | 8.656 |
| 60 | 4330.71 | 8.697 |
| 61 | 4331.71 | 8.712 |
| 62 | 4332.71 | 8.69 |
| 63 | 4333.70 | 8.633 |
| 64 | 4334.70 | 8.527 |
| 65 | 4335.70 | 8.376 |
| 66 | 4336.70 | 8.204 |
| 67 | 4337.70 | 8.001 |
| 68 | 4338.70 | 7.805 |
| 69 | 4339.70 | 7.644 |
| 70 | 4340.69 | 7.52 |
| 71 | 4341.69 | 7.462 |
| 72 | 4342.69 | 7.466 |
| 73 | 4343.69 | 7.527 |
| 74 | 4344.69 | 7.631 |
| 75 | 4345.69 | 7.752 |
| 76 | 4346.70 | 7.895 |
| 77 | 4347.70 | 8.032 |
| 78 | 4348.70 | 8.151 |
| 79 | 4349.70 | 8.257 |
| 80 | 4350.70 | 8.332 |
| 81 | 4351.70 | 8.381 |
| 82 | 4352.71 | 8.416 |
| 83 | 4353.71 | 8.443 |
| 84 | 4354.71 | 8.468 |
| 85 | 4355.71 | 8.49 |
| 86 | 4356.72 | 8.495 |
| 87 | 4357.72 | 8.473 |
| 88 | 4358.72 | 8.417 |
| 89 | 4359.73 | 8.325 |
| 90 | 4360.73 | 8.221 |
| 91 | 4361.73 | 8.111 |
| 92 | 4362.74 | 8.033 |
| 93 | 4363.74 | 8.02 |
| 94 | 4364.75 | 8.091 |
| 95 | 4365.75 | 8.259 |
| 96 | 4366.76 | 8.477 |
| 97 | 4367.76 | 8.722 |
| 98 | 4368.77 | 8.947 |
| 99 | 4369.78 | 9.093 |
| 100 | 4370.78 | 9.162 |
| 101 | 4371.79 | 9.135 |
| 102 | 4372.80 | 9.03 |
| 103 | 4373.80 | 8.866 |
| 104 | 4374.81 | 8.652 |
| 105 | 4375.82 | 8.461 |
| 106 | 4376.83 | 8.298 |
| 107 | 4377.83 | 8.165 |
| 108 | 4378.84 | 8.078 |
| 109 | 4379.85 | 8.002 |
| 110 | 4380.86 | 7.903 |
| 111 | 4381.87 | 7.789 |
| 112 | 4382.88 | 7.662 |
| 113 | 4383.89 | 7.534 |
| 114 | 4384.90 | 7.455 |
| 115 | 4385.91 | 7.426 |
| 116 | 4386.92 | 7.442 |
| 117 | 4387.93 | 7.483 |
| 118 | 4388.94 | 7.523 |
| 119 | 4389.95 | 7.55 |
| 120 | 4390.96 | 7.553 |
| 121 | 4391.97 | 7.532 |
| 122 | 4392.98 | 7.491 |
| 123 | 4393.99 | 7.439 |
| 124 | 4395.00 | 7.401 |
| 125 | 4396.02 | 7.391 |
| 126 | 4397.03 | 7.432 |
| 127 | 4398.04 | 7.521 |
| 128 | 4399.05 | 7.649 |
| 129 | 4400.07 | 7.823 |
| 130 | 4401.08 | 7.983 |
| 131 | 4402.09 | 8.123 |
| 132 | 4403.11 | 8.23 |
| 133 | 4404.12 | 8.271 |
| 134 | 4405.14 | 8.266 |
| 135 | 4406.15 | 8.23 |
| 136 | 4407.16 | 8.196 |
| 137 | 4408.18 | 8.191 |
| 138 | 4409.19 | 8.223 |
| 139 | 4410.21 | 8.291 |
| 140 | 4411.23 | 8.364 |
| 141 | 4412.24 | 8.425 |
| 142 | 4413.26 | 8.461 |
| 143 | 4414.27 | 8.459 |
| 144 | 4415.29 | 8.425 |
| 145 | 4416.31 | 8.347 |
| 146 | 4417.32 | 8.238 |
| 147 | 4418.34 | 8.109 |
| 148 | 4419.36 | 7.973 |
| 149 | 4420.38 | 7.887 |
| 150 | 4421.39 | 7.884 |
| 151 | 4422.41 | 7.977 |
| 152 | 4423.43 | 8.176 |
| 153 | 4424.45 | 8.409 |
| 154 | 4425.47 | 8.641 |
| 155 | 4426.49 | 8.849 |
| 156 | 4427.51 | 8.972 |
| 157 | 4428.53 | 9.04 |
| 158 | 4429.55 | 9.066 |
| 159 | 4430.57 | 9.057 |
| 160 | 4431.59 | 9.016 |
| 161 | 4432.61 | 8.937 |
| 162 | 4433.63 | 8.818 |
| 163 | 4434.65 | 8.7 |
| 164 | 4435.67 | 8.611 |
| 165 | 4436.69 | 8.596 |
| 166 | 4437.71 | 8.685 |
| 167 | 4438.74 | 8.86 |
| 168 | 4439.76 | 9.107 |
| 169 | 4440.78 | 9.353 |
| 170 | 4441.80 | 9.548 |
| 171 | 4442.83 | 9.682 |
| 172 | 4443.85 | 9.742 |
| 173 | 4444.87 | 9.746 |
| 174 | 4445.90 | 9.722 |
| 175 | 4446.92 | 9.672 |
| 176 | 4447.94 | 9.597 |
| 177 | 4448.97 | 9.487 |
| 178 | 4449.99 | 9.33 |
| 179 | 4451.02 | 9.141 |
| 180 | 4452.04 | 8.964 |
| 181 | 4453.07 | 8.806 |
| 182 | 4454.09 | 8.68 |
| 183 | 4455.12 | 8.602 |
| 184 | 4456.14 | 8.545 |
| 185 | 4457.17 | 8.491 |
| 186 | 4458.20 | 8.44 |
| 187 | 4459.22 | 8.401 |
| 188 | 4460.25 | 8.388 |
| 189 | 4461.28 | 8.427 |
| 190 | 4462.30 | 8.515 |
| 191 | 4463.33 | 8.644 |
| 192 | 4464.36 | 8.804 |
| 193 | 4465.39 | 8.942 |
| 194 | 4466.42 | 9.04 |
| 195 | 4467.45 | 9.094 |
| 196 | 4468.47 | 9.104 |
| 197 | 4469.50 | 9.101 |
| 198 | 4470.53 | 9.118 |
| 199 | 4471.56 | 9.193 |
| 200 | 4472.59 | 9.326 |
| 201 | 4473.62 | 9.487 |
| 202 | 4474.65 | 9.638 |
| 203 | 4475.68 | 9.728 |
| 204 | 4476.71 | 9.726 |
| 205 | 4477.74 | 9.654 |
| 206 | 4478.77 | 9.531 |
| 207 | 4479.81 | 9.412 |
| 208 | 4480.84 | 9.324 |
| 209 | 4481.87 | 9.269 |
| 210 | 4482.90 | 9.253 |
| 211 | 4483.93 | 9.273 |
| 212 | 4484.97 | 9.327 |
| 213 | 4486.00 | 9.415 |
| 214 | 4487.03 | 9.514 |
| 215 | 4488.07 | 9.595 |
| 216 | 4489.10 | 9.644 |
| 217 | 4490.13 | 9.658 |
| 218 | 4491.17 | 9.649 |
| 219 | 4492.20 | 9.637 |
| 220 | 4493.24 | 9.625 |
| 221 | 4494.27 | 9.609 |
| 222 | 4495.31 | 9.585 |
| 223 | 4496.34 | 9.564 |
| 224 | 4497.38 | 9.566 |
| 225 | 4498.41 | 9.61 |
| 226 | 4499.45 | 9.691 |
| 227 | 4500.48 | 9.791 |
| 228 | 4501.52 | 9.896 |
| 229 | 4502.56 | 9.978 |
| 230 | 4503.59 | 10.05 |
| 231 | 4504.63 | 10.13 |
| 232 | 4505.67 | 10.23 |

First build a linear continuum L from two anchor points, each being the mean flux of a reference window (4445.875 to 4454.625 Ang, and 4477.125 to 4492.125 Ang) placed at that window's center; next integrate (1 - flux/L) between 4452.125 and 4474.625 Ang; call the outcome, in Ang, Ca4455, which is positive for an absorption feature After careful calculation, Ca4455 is 1.2 Ang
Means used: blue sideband 9.24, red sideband 9.47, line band 8.84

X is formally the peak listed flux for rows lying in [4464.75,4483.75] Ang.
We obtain 9.728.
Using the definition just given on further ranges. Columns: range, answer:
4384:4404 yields 8.23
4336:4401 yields 9.162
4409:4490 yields 9.746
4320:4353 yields 8.712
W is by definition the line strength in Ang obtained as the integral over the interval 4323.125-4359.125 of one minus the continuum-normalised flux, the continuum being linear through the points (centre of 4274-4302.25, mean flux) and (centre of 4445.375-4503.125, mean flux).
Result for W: 0.0 Ang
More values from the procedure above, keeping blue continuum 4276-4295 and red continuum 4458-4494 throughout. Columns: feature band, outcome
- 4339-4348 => 0.84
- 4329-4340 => 0.01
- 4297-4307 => 2.08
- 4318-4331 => -0.39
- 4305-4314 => 1.86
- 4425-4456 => -0.25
